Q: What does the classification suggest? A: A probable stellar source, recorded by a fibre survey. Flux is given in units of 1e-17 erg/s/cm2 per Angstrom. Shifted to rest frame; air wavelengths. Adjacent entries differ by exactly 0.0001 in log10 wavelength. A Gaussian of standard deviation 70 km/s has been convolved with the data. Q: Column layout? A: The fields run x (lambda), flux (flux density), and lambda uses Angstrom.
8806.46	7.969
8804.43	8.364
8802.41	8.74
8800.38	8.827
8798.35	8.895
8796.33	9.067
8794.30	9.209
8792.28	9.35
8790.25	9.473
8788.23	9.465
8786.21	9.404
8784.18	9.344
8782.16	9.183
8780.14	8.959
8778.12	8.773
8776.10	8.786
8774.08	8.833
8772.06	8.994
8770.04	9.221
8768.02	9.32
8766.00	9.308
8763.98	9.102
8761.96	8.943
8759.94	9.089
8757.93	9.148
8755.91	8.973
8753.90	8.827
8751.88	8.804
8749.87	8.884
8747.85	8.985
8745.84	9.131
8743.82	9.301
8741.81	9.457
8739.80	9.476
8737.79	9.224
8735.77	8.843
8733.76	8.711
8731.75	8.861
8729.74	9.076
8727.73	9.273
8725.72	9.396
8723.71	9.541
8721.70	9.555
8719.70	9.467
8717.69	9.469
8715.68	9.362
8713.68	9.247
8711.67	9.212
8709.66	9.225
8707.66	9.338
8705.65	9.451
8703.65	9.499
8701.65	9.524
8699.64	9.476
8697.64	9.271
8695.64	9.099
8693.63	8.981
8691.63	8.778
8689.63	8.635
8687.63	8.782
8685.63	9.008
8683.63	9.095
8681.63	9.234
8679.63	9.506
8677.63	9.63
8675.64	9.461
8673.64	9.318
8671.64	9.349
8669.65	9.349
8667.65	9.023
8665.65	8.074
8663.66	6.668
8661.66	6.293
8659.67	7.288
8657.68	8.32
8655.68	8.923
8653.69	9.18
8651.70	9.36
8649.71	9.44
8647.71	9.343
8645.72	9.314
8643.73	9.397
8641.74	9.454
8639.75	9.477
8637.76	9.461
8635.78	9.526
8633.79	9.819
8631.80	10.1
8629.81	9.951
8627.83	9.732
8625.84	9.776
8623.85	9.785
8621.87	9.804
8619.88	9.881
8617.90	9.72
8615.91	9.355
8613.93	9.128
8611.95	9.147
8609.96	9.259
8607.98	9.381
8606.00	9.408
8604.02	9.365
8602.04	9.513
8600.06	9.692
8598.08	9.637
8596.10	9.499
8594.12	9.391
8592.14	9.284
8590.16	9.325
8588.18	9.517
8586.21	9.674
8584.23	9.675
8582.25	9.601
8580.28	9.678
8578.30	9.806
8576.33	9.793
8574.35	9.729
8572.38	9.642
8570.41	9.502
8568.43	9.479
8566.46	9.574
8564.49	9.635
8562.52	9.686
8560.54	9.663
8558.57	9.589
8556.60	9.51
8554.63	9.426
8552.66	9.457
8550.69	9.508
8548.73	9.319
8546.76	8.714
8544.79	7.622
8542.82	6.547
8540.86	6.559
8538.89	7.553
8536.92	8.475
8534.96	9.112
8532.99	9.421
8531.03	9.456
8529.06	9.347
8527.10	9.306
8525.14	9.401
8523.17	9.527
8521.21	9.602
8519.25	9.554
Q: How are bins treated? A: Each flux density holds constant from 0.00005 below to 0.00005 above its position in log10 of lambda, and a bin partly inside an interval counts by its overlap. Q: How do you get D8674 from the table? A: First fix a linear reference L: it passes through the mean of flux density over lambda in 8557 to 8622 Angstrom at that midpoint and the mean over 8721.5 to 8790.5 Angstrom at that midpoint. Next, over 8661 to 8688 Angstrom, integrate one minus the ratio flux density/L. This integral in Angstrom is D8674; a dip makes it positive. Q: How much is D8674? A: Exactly 1.5 Angstrom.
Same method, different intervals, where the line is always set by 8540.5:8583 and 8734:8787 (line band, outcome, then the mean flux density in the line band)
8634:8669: 1.5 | 8.77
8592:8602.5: -0.4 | 9.52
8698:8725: -0.9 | 9.41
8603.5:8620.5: -0.4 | 9.4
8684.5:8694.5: 0.3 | 8.84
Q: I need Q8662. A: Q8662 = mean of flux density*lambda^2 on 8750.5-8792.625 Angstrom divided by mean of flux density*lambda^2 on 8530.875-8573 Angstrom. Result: 1.1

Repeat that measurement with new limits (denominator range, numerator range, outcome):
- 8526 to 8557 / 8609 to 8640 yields 1.13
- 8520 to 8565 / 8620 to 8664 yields 1.04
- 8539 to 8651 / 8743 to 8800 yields 1.01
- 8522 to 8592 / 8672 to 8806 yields 1.04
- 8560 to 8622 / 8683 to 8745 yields 0.99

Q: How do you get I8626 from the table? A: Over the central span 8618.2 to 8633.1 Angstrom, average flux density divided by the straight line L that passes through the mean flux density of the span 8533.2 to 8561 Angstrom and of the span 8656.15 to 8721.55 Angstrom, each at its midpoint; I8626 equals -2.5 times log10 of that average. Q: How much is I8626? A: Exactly -0.120 mag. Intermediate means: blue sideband 8.65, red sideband 8.96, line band 9.85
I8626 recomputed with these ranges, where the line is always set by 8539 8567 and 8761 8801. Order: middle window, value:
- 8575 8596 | -0.08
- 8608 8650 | -0.07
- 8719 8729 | -0.04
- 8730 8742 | 0.00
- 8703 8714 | -0.03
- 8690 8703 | -0.02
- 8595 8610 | -0.07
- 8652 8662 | 0.10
